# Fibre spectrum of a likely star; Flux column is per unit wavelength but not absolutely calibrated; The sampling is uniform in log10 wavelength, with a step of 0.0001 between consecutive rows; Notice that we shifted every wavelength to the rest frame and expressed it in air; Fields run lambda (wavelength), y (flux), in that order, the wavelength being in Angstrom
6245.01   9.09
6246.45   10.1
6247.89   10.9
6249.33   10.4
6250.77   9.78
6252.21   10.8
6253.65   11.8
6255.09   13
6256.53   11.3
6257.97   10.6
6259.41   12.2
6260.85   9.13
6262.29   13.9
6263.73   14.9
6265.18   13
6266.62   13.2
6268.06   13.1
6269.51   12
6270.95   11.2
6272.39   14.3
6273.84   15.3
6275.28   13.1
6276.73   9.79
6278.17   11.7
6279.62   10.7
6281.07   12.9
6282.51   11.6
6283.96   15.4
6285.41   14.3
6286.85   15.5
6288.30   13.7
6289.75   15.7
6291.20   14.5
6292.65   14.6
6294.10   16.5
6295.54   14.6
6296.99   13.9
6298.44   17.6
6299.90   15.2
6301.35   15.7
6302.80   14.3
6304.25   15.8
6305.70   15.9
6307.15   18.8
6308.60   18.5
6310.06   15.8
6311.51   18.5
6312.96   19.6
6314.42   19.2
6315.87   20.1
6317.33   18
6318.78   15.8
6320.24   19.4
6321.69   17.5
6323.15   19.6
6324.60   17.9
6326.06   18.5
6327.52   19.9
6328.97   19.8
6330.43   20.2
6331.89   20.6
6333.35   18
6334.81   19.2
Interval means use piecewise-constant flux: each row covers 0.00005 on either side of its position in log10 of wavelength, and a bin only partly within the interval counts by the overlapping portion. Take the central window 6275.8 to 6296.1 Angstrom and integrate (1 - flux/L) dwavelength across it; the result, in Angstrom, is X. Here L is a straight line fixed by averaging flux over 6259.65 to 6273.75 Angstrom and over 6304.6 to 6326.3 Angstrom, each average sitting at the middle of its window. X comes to 1.8 Angstrom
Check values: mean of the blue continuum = 12.8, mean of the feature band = 13.7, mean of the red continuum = 18.2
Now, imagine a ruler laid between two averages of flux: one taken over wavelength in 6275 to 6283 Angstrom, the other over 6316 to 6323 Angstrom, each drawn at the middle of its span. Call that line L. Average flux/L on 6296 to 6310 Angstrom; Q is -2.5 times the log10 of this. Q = -0.05 mag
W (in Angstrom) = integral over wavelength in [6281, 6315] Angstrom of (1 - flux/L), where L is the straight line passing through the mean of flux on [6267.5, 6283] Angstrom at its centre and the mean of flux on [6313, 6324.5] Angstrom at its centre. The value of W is -0.45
